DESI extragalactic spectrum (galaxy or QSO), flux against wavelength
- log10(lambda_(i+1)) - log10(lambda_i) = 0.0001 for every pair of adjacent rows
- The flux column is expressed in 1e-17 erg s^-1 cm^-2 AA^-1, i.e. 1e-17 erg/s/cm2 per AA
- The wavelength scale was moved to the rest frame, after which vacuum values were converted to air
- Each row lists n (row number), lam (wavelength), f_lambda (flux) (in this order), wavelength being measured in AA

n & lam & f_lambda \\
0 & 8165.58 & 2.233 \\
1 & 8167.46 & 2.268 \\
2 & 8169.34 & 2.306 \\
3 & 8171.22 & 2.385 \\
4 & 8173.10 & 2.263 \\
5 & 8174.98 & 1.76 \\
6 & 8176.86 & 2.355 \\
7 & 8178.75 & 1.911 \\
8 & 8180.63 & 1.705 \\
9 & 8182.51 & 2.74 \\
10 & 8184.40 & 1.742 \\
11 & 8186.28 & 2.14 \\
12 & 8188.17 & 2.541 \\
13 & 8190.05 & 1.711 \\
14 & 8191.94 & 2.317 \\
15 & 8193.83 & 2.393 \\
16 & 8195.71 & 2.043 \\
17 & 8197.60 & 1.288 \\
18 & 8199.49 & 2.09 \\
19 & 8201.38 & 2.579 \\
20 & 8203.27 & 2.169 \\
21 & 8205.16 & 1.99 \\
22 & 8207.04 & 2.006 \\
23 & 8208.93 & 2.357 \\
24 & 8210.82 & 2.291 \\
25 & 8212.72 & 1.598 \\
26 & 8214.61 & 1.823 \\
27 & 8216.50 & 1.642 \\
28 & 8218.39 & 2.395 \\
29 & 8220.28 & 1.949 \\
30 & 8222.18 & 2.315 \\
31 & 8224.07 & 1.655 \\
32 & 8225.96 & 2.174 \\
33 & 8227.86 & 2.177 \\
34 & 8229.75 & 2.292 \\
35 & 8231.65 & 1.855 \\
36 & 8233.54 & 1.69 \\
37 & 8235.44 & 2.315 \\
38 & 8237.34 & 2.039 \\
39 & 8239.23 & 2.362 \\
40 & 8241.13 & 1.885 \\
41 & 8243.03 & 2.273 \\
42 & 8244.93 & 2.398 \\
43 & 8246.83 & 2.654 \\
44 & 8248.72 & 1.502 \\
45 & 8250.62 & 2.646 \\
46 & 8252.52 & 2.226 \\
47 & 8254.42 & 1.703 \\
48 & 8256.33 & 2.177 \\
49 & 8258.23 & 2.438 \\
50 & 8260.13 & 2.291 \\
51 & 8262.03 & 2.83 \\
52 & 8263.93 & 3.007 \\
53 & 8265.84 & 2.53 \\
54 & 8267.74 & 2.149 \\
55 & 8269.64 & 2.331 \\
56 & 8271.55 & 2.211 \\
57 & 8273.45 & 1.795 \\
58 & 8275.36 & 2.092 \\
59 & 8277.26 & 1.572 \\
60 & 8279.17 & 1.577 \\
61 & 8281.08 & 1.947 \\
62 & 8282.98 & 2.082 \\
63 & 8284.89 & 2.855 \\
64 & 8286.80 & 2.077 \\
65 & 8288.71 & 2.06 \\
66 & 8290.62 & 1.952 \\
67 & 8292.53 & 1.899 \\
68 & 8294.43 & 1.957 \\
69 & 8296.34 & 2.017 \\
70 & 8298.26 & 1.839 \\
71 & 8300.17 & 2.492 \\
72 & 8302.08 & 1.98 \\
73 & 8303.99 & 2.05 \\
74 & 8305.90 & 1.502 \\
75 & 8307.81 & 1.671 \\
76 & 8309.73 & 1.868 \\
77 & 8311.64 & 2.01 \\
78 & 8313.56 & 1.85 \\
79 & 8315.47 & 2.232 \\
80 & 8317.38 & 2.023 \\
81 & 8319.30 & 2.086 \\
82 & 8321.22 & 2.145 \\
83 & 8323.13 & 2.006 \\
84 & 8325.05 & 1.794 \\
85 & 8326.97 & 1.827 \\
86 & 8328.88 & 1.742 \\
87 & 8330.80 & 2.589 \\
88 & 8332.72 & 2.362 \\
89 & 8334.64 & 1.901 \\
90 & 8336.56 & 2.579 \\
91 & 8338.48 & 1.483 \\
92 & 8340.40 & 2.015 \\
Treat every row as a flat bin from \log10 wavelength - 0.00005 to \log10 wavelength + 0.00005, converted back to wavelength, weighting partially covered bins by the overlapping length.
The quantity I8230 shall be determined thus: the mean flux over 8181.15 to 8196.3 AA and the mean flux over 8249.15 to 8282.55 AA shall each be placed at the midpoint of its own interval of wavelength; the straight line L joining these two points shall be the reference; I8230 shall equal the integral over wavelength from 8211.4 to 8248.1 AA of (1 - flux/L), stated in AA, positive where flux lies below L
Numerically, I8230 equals 2.0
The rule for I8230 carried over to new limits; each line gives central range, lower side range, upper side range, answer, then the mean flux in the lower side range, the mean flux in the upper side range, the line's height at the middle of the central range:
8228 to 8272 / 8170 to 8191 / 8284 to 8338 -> -3.7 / 2.12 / 2.04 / 2.08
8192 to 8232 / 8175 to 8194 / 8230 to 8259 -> 1.4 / 2.13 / 2.15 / 2.14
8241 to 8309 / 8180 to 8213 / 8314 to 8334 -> -1.5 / 2.11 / 2.07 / 2.09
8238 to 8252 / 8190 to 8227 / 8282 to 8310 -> -1.4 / 2.05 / 2.02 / 2.04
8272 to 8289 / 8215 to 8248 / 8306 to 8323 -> 0.1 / 2.11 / 1.96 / 2.02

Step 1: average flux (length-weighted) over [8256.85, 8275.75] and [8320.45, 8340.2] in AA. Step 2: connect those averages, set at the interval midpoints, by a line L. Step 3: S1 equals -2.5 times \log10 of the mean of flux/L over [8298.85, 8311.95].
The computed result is 0.13 mag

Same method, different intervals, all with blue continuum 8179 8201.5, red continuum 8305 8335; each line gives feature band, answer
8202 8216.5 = 0.03 mag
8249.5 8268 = -0.18 mag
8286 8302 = -0.02 mag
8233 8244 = -0.03 mag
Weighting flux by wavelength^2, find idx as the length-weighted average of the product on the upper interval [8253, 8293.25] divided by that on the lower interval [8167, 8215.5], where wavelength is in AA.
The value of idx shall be 1.05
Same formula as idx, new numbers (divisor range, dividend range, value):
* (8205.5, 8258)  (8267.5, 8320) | 0.97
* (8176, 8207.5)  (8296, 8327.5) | 0.96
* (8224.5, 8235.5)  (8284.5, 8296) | 1.04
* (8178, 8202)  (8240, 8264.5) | 1.12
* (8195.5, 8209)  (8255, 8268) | 1.23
